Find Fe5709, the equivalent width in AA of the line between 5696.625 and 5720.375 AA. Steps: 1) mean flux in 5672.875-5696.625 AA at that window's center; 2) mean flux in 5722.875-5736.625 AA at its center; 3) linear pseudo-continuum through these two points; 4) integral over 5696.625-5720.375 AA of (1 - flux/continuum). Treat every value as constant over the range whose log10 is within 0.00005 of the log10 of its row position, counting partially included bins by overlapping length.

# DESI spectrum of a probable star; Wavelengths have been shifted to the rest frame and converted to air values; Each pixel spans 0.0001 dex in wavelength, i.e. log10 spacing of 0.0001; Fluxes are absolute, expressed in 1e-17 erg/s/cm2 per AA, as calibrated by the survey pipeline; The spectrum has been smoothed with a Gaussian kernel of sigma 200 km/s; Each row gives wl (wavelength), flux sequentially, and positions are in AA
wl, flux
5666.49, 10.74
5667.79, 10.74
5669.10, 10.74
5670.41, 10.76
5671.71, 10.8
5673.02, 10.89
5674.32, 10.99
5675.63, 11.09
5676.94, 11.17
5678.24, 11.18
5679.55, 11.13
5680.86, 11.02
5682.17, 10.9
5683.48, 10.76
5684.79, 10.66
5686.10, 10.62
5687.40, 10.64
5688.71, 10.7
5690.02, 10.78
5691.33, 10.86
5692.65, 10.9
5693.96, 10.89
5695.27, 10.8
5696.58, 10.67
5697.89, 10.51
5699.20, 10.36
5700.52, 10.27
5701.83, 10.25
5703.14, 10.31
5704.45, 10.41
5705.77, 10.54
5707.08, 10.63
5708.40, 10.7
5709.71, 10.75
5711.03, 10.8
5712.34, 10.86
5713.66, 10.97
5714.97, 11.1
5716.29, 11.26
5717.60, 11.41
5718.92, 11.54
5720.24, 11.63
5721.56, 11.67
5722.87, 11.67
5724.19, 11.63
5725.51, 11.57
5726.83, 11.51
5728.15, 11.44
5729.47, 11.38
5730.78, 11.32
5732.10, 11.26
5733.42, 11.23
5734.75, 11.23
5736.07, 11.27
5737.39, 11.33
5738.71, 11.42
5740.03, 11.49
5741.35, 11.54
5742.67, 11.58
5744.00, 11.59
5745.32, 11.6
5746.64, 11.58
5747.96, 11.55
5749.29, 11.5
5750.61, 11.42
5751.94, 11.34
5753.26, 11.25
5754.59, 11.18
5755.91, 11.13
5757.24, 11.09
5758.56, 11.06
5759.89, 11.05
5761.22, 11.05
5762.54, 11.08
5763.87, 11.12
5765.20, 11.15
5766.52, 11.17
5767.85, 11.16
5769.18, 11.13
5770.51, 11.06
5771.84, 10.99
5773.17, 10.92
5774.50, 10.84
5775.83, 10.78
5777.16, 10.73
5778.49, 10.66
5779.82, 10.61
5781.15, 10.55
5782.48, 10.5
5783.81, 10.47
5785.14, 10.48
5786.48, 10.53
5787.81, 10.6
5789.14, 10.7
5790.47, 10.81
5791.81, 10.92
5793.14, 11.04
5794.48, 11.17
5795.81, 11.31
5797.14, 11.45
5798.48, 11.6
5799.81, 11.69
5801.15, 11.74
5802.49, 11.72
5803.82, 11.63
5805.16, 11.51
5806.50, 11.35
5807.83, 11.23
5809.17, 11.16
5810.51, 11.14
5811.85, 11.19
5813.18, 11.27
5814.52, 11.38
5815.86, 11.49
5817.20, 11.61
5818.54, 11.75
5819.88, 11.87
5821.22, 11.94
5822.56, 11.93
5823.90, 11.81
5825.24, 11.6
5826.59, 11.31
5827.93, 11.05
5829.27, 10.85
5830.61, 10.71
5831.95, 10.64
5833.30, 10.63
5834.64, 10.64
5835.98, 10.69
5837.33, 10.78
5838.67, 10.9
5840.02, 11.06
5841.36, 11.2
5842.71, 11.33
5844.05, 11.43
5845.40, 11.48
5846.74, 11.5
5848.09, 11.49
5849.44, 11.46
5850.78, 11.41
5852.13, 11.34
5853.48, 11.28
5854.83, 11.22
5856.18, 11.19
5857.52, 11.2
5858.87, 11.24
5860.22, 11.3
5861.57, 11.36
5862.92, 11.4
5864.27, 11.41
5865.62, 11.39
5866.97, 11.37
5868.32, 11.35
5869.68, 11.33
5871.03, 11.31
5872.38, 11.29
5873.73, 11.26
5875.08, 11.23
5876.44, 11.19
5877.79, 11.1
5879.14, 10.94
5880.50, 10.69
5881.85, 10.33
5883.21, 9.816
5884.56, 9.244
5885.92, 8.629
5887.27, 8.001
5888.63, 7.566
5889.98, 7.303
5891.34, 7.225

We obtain 0.8 AA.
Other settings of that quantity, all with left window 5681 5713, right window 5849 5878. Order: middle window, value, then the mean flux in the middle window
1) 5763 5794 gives 0.41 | 10.8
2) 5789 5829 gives -1.17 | 11.4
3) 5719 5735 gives -1.04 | 11.5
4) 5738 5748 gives -0.65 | 11.6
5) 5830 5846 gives 0.36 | 11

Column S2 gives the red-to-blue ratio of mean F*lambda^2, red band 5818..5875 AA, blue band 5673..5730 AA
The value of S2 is 1.08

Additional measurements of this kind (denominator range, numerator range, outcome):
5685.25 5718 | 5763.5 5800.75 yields 1.05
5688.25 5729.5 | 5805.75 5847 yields 1.07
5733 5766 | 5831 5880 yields 1.03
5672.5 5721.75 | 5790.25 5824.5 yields 1.10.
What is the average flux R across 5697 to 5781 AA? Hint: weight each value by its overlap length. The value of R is 11.1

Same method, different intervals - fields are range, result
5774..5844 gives 11.1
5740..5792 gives 11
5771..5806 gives 11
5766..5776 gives 11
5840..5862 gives 11.3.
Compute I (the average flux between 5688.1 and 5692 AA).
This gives 10.8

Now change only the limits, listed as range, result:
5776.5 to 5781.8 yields 10.6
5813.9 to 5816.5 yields 11.4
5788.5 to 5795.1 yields 10.9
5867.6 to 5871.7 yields 11.3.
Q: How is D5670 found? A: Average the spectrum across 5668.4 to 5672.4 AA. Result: 10.7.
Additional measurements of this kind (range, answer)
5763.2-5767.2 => 11.1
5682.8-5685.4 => 10.7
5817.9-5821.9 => 11.9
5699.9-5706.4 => 10.4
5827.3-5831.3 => 10.9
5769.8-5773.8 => 11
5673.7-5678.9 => 11.1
